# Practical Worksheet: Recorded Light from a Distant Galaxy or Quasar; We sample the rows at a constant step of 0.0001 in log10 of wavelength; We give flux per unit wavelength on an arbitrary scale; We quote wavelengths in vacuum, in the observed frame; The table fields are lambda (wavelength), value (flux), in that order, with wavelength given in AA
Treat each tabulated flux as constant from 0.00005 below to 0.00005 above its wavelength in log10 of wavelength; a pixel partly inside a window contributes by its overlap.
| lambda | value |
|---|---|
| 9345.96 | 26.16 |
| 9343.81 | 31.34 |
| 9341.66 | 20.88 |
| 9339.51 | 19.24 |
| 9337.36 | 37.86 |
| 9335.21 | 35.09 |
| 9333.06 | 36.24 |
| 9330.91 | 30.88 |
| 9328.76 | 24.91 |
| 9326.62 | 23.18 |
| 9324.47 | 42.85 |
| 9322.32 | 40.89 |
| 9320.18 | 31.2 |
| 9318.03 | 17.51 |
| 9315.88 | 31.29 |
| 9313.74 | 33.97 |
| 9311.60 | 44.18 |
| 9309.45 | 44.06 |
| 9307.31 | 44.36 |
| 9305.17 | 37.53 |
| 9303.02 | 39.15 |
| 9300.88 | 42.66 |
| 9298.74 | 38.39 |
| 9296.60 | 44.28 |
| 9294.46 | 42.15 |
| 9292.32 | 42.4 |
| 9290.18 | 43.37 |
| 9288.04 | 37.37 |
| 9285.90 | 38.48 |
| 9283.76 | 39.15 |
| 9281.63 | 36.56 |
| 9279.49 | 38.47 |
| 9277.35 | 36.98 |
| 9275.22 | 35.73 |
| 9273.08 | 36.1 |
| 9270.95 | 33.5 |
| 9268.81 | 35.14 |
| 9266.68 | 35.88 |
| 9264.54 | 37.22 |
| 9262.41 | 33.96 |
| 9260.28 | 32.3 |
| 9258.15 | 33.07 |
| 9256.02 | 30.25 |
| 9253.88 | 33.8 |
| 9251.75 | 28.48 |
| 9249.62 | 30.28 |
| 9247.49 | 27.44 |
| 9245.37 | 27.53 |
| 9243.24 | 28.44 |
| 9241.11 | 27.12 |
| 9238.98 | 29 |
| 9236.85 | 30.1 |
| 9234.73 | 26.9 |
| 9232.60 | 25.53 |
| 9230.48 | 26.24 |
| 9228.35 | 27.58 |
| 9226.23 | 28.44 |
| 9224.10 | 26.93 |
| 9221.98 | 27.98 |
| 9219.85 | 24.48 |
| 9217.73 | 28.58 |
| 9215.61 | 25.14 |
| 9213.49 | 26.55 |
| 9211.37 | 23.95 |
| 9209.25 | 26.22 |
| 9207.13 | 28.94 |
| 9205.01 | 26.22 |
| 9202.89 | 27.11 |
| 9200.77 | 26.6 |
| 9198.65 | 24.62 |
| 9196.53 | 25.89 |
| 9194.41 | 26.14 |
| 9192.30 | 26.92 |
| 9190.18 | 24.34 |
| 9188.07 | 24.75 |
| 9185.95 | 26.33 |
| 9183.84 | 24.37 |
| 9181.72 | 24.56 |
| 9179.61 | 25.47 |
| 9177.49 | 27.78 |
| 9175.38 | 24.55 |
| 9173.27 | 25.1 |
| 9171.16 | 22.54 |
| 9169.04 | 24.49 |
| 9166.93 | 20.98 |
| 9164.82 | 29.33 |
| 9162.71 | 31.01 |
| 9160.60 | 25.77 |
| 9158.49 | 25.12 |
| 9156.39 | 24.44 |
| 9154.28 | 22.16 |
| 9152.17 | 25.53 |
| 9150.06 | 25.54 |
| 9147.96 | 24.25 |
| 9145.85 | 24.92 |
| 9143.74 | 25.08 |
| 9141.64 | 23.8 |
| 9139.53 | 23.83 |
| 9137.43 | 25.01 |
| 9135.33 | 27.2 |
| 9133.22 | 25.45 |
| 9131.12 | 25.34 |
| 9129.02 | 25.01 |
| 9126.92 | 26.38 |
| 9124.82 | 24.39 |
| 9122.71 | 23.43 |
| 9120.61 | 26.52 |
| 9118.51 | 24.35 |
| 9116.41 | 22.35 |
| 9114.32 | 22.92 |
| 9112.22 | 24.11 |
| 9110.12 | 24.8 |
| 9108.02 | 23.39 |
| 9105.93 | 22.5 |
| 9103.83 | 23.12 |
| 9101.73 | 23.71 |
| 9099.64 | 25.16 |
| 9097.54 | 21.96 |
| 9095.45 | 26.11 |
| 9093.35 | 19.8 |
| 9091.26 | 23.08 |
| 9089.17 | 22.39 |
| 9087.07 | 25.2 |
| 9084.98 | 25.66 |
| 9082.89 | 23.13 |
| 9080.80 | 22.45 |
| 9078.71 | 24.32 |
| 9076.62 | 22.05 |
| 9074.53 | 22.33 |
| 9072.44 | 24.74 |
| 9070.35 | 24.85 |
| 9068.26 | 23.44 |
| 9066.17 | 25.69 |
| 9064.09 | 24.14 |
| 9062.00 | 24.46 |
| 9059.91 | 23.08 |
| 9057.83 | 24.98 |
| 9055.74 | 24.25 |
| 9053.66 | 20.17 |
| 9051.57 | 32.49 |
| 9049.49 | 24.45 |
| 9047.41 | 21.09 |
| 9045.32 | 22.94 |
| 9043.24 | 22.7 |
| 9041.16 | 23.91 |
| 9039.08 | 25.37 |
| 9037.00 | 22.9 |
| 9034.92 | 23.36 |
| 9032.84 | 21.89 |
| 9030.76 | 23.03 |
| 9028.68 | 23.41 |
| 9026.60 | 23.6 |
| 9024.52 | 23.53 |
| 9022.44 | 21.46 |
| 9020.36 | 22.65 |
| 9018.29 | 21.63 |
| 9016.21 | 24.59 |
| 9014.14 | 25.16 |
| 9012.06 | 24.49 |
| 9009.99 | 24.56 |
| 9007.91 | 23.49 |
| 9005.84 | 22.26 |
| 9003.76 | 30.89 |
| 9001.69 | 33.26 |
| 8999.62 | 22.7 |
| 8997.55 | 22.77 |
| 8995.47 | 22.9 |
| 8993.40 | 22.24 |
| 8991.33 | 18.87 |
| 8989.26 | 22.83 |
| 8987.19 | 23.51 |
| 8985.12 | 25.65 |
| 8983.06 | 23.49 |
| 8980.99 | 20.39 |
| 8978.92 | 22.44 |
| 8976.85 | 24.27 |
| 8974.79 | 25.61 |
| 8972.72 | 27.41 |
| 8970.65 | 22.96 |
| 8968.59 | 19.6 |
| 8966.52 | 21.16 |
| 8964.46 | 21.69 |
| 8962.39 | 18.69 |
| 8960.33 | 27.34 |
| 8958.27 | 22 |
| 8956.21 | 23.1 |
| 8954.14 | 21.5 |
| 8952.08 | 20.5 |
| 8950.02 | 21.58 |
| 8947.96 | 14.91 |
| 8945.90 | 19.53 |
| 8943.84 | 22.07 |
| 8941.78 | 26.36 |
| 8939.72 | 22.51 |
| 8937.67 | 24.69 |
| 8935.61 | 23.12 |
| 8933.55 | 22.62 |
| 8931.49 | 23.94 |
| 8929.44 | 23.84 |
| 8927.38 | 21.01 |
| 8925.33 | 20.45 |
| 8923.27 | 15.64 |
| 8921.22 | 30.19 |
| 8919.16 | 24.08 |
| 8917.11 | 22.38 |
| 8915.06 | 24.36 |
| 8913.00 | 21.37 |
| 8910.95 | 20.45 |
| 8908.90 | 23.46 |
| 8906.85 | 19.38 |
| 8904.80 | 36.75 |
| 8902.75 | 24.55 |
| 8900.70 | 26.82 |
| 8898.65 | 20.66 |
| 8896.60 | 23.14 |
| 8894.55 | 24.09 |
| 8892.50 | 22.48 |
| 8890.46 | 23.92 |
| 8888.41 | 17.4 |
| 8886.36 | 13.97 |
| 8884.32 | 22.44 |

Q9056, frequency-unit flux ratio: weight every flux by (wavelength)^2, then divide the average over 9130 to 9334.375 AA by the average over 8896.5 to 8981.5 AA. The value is 1.4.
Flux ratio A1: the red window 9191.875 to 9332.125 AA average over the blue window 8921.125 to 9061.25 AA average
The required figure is 1.39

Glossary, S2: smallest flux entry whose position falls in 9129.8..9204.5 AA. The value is 20.98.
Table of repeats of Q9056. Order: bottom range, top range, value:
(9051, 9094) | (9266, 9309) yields 1.71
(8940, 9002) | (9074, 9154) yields 1.10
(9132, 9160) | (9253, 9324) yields 1.54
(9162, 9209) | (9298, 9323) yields 1.47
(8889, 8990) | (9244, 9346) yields 1.64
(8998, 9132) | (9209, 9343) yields 1.43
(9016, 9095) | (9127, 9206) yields 1.10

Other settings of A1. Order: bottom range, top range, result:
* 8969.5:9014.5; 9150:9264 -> 1.12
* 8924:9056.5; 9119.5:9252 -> 1.12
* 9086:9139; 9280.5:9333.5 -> 1.54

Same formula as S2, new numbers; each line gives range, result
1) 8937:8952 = 14.91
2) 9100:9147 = 22.35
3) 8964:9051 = 18.87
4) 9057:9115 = 19.8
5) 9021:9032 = 21.46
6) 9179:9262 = 23.95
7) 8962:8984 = 18.69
